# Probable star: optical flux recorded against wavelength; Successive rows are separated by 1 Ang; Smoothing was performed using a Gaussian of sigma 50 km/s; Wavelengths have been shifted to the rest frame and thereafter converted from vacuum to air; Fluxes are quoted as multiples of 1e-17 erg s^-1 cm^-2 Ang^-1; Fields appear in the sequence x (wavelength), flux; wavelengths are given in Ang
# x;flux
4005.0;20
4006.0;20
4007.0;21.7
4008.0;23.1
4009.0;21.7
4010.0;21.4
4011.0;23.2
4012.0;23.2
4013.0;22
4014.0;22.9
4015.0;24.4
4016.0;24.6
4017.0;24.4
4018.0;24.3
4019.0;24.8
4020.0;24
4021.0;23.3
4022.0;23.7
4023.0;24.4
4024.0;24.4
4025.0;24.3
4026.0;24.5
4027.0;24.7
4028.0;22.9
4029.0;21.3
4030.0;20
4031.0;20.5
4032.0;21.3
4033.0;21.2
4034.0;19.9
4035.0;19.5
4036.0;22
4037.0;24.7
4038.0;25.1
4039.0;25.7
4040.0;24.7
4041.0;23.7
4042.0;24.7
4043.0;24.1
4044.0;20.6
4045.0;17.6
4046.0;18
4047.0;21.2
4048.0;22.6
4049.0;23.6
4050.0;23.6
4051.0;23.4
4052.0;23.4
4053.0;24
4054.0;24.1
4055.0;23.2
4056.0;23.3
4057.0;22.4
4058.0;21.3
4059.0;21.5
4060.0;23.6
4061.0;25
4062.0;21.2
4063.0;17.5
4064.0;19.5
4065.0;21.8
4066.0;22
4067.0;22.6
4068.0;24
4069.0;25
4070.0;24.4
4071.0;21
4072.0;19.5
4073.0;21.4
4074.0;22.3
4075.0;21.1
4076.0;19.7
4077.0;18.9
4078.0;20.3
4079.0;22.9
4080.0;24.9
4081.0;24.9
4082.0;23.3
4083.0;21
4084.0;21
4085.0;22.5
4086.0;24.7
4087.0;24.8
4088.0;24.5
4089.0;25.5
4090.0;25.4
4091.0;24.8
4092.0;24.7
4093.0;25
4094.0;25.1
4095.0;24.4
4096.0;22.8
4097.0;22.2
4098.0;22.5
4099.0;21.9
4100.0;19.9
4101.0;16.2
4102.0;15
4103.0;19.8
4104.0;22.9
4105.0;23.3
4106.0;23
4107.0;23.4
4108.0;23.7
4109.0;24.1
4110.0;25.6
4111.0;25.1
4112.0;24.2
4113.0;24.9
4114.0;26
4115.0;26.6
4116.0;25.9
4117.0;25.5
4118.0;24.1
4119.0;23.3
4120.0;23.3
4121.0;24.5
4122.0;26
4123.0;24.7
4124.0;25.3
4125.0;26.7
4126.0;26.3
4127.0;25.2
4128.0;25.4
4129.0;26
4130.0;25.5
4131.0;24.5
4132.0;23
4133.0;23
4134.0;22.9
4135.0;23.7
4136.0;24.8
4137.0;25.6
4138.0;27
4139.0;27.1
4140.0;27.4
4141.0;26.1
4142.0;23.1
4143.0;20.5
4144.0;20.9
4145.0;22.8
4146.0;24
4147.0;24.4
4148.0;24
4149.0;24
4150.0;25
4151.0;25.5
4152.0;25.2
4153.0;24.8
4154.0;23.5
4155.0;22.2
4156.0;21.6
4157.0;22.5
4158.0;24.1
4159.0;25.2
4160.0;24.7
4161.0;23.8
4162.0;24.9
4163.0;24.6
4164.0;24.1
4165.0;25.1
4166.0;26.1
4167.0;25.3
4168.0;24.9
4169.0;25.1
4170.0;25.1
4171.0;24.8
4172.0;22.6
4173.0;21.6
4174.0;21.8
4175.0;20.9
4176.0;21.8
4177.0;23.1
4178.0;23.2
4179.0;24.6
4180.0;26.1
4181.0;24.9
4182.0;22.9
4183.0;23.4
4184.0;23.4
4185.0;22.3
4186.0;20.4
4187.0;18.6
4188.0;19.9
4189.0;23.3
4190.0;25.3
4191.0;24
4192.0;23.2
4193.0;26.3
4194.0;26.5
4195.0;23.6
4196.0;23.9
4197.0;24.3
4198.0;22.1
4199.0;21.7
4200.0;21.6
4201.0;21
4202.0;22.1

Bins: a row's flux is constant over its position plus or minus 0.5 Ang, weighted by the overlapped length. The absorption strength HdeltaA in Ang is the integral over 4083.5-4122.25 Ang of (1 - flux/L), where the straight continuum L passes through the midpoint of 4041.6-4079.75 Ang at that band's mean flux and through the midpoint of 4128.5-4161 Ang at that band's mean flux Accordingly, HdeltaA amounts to -0.7 Ang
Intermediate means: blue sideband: 22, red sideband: 24.2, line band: 23.5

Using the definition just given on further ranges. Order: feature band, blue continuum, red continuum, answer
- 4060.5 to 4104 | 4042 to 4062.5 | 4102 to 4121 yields 1.7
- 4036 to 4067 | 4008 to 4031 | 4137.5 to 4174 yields 1.3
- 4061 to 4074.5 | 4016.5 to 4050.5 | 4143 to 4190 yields 0.7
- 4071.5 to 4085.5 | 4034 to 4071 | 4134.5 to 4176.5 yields 0.8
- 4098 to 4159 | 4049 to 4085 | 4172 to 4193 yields -3.7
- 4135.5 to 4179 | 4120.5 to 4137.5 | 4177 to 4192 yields -0.2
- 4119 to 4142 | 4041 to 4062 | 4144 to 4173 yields -1.3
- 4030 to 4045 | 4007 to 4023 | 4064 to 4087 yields 0.3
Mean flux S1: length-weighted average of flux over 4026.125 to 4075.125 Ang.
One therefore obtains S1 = 22.3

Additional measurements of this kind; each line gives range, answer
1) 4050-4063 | 22.8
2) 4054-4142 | 23.4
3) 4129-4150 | 24.3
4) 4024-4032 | 22.6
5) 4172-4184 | 23.1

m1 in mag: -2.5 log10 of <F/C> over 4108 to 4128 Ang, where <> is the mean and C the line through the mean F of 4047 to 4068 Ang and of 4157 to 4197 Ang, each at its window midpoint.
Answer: -0.09 mag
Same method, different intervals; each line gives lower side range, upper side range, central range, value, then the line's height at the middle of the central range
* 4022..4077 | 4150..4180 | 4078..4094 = -0.048 mag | 22.9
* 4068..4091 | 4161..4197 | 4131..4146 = -0.039 mag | 23.3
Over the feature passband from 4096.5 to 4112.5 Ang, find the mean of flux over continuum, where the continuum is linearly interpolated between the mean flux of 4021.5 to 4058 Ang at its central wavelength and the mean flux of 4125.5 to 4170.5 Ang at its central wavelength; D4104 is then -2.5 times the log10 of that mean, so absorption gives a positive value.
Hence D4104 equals 0.08 mag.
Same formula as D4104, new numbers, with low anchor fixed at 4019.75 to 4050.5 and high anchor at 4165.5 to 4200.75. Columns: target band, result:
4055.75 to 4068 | 0.044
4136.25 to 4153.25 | -0.063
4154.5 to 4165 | -0.027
